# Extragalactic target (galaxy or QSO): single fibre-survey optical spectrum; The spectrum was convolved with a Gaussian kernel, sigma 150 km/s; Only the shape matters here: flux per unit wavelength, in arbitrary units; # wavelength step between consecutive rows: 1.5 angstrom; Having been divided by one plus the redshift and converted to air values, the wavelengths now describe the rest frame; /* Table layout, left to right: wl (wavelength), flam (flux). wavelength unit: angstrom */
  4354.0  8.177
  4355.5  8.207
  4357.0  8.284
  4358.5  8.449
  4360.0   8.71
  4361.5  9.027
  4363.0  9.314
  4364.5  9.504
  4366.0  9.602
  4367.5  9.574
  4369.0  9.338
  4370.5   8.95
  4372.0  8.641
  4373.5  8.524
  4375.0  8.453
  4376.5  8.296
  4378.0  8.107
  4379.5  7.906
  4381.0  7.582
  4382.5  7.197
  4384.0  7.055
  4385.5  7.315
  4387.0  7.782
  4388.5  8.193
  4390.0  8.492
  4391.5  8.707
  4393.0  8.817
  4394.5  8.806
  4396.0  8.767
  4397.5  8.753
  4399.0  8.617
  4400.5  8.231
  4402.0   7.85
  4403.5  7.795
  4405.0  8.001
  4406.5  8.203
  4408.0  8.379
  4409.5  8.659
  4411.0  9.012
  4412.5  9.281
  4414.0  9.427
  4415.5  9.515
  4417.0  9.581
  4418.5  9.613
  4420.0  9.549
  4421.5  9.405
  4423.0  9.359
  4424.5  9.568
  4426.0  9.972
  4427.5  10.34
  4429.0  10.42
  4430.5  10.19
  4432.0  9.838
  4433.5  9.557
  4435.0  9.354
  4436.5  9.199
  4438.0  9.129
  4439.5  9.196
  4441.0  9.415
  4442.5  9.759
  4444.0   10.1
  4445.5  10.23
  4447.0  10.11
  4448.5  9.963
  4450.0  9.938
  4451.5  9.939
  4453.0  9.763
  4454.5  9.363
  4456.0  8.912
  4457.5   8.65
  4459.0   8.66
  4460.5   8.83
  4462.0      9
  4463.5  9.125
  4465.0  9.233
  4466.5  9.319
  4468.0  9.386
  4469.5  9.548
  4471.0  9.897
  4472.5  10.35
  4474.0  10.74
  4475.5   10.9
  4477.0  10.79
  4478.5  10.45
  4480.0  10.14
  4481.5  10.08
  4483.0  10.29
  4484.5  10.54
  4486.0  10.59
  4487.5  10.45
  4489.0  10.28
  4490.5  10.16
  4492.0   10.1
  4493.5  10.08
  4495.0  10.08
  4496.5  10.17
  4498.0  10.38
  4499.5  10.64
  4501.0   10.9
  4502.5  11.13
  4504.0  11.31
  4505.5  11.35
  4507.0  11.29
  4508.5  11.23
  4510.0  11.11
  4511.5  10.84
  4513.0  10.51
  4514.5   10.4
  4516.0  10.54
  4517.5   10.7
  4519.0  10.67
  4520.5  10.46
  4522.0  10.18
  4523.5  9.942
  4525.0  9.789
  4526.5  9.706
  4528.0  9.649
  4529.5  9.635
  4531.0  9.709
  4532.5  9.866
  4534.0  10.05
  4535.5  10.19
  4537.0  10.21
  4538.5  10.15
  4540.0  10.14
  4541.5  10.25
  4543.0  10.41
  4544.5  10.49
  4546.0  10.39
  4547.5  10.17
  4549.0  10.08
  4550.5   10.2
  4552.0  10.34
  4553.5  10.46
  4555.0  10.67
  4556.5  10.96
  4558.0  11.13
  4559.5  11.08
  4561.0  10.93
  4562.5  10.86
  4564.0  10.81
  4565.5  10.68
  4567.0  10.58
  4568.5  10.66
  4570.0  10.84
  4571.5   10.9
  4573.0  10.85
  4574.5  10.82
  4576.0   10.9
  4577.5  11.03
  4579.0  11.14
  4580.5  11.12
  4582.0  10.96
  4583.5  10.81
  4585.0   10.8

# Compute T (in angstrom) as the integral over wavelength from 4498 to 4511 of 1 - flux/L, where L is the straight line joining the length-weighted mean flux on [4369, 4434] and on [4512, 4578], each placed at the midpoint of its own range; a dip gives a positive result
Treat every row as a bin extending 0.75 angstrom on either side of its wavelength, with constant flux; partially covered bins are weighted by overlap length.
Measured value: -1.5 angstrom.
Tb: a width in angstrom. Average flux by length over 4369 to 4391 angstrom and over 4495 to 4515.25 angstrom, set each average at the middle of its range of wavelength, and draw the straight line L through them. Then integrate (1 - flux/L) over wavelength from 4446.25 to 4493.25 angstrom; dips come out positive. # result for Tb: 1.0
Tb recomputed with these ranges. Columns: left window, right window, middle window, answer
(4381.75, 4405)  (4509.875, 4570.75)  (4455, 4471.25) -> 0.2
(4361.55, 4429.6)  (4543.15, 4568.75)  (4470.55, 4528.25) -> -3.1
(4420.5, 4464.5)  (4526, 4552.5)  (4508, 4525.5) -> -1.0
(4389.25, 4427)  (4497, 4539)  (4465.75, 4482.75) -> -0.5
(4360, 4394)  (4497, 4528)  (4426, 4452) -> -1.0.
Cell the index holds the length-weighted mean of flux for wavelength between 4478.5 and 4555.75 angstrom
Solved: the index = 10.4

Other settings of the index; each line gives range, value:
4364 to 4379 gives 8.87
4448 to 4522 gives 10.2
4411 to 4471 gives 9.53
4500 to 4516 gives 11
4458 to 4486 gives 9.86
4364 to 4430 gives 8.76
